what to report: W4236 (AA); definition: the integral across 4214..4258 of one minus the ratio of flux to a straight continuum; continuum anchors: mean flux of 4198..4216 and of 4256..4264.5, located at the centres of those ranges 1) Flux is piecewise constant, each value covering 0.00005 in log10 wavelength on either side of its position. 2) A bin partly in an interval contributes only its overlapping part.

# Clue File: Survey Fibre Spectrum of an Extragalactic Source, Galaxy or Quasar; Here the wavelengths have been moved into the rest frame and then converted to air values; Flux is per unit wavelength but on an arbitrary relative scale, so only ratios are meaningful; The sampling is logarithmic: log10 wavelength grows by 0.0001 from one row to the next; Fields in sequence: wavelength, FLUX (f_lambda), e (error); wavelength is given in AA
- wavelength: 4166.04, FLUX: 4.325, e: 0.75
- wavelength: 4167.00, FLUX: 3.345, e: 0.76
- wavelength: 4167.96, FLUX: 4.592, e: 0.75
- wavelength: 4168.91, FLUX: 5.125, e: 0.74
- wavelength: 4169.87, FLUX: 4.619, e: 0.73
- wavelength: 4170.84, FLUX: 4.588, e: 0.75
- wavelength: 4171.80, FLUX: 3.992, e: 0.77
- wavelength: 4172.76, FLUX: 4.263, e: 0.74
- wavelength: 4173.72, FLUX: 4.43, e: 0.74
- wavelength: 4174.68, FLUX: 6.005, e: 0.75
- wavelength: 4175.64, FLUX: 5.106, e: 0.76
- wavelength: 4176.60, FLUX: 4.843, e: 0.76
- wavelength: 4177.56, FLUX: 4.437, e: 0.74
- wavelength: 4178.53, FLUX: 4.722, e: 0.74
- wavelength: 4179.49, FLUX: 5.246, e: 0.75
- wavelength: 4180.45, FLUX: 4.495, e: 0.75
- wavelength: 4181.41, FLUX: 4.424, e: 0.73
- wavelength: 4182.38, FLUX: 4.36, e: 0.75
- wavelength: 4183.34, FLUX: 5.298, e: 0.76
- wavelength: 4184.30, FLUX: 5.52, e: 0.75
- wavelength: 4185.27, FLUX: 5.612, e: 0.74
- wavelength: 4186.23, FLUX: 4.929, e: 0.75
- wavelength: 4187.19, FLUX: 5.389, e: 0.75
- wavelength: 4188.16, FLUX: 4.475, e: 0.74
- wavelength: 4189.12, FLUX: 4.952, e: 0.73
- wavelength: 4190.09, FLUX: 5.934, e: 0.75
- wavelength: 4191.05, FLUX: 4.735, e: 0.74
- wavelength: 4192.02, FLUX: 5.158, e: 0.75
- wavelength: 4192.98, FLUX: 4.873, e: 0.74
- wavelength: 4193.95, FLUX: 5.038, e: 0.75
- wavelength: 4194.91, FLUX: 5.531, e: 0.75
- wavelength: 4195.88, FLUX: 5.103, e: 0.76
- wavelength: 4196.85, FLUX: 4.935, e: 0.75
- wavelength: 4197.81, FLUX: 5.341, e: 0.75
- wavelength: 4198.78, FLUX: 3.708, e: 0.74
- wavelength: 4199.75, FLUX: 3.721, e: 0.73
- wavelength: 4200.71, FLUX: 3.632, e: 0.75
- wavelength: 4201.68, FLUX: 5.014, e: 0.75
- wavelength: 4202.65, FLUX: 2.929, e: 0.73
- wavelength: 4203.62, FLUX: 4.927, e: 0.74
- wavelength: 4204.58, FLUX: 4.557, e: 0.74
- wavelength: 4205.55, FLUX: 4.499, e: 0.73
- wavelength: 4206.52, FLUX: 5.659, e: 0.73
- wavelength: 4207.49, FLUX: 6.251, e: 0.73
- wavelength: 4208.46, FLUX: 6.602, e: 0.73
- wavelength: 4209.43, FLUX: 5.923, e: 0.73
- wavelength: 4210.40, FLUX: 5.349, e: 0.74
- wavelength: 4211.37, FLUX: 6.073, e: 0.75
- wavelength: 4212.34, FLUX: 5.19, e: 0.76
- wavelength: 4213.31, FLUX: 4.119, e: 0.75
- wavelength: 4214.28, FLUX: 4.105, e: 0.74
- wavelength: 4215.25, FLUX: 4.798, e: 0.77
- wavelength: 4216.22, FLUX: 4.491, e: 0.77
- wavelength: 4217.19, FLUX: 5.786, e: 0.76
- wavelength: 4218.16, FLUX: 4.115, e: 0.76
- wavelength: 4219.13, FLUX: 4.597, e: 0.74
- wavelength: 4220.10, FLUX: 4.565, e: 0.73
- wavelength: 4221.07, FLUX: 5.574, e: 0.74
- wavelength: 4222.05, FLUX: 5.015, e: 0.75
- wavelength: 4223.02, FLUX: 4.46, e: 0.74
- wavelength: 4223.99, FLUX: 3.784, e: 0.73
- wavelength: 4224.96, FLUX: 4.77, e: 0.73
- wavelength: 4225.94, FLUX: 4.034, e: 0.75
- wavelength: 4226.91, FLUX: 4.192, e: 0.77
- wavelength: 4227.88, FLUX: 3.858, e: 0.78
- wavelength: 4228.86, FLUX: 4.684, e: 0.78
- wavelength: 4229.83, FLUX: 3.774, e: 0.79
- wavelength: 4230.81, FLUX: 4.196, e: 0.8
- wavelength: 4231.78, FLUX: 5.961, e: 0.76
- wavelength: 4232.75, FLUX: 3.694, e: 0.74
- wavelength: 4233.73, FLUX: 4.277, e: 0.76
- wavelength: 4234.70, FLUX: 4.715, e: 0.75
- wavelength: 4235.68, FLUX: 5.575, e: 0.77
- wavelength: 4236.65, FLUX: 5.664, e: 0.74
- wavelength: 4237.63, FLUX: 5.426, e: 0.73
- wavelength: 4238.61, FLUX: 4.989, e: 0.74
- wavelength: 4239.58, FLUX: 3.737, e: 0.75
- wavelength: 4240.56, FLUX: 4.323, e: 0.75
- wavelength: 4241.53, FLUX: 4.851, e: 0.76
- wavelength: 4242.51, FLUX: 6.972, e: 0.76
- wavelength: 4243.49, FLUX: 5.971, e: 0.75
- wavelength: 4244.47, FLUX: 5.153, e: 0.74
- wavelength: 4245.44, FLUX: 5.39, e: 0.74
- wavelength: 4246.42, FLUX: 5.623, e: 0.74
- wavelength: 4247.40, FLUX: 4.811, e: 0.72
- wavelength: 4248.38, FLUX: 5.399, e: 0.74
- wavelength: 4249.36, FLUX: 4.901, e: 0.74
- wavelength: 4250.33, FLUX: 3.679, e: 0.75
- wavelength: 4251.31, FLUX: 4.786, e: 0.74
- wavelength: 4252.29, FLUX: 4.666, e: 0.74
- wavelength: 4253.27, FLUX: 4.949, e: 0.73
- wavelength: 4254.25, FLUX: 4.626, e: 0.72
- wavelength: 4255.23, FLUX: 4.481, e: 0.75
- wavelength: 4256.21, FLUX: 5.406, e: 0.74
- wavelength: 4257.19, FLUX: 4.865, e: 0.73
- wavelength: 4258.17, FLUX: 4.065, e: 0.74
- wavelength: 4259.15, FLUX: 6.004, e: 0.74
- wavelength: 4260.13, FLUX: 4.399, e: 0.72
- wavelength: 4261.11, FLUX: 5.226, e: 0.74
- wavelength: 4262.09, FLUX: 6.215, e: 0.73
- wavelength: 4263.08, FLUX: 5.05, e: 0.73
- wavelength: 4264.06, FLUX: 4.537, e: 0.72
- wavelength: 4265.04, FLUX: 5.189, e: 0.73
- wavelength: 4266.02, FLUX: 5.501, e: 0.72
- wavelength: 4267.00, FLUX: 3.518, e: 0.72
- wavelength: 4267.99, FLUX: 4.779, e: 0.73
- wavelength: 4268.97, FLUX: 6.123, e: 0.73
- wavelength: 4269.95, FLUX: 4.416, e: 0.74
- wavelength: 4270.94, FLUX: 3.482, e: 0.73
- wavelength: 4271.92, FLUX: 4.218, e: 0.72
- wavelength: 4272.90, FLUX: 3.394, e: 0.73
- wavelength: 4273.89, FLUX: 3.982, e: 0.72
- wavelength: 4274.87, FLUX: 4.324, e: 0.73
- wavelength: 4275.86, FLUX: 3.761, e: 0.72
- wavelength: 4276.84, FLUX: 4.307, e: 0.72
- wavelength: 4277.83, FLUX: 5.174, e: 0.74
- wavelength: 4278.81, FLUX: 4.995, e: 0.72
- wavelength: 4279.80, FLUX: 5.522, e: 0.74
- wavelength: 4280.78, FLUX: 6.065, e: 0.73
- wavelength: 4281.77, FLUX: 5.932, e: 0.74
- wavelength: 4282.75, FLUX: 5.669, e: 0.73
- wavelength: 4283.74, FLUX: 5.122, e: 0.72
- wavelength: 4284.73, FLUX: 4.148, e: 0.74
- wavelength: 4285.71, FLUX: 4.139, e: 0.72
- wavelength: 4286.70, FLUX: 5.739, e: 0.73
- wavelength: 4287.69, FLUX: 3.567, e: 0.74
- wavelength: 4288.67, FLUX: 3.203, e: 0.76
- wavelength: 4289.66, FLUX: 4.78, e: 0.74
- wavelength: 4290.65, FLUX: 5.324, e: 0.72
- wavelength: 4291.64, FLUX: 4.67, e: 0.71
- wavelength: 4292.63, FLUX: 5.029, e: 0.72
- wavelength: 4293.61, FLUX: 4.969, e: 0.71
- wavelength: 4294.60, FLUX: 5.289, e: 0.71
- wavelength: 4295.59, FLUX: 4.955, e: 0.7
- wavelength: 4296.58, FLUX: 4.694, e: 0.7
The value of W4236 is 1.6 AA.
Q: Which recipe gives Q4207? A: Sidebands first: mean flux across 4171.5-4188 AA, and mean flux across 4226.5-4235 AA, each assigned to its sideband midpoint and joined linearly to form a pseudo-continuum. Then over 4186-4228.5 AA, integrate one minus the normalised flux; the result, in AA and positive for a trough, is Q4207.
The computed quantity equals -2.1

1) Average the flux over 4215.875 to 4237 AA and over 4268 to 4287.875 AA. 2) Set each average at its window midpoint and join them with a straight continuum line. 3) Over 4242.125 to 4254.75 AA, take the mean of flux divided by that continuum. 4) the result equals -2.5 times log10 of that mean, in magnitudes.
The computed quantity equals -0.10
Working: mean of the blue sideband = 4.62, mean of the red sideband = 4.72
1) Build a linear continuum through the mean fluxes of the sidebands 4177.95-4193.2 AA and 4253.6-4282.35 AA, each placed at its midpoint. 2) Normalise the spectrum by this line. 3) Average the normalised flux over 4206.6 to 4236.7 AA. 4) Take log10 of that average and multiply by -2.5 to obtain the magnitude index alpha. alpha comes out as 0.02 mag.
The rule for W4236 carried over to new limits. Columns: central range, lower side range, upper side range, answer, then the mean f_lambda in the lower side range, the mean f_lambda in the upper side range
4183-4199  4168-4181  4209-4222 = -0.9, 4.75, 4.97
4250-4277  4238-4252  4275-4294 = 1.6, 5.04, 4.84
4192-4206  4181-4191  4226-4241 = 1.0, 5.08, 4.59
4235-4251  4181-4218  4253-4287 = -0.9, 4.97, 4.83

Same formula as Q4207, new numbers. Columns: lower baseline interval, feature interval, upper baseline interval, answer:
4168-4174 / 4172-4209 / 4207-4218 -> -0.24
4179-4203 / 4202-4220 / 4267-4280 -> -0.98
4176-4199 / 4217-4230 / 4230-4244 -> 1.27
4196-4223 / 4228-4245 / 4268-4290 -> -0.50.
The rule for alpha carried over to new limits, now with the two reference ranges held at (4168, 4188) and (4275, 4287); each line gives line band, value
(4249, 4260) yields 0.049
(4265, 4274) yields 0.128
